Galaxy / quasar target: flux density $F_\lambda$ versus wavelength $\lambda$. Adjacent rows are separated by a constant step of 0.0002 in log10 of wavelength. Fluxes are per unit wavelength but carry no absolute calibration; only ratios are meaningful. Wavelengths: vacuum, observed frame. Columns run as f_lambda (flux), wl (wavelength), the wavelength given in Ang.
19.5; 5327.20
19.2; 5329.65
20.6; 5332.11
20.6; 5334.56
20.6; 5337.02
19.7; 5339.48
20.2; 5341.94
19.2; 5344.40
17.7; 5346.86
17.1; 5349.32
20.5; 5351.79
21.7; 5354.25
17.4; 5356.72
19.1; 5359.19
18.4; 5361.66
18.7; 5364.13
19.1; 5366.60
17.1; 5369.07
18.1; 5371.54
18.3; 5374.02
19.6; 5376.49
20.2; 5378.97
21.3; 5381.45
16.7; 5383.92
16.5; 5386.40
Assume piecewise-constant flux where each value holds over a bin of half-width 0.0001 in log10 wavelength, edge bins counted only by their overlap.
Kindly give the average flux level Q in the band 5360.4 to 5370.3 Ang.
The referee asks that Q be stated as 18.3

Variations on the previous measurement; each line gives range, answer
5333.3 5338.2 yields 20.6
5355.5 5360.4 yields 18.2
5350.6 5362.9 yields 19.4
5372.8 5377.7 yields 19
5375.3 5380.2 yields 19.9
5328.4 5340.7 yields 20.1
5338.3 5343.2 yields 19.9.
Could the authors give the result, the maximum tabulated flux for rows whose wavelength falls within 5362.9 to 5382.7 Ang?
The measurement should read 21.3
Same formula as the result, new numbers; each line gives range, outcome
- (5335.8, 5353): 20.6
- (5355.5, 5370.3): 19.1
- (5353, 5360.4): 21.7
